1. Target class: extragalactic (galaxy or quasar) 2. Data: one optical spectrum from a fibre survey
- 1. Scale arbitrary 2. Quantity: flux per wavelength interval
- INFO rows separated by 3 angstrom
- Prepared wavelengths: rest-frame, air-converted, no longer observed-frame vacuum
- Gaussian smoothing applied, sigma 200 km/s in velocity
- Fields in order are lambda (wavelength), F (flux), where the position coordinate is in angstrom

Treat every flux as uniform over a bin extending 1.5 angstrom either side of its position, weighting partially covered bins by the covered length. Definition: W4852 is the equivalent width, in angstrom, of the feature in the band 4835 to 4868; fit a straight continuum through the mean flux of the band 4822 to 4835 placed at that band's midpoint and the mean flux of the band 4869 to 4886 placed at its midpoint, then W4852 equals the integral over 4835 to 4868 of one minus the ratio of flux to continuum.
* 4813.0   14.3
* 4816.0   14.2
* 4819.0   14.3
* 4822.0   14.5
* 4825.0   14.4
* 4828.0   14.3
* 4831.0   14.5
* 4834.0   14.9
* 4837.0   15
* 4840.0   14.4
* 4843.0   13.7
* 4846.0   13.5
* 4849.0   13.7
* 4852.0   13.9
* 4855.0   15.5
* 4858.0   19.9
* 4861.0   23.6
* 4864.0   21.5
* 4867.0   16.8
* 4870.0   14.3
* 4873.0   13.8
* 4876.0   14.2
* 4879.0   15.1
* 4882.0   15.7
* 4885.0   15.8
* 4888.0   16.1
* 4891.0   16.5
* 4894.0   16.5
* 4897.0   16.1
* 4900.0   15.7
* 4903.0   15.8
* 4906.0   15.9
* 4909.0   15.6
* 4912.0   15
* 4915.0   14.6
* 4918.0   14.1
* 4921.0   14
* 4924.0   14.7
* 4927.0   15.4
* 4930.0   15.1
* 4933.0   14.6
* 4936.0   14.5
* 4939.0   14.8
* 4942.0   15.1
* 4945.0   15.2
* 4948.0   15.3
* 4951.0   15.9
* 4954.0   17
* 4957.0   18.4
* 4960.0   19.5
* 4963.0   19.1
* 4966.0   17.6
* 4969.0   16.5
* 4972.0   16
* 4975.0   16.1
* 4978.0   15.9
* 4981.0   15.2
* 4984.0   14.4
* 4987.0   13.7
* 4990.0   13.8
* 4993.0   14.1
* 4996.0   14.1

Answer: -4.1 angstrom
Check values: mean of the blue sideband 14.5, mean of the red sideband 14.8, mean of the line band 16.5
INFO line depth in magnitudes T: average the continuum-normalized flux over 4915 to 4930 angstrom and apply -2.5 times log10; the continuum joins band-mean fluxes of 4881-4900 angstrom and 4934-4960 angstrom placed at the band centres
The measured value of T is 0.100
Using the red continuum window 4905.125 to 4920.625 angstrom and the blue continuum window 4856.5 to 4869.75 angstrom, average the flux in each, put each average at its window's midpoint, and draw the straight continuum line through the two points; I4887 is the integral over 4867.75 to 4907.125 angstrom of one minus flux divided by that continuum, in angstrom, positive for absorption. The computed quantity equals 4.1 angstrom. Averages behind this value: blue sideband 19.9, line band 15.5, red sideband 14.9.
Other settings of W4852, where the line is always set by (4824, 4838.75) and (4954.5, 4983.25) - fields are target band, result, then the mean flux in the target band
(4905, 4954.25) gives 4.0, 15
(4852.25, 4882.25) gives -3.4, 17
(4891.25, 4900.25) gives -0.3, 16.2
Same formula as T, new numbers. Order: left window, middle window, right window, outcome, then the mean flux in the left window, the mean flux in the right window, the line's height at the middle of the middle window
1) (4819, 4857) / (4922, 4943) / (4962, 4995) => 0.03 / 14.4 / 15.6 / 15.2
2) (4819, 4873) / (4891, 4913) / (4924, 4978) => 0.01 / 15.7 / 16.2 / 16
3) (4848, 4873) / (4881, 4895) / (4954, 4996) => 0.06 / 17.3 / 16.1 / 17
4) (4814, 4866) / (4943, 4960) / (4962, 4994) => -0.06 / 15.6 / 15.6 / 15.6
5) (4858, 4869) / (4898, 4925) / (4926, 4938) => 0.10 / 20.2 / 14.9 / 16.5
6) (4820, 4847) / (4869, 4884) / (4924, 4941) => -0.01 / 14.4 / 14.9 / 14.6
